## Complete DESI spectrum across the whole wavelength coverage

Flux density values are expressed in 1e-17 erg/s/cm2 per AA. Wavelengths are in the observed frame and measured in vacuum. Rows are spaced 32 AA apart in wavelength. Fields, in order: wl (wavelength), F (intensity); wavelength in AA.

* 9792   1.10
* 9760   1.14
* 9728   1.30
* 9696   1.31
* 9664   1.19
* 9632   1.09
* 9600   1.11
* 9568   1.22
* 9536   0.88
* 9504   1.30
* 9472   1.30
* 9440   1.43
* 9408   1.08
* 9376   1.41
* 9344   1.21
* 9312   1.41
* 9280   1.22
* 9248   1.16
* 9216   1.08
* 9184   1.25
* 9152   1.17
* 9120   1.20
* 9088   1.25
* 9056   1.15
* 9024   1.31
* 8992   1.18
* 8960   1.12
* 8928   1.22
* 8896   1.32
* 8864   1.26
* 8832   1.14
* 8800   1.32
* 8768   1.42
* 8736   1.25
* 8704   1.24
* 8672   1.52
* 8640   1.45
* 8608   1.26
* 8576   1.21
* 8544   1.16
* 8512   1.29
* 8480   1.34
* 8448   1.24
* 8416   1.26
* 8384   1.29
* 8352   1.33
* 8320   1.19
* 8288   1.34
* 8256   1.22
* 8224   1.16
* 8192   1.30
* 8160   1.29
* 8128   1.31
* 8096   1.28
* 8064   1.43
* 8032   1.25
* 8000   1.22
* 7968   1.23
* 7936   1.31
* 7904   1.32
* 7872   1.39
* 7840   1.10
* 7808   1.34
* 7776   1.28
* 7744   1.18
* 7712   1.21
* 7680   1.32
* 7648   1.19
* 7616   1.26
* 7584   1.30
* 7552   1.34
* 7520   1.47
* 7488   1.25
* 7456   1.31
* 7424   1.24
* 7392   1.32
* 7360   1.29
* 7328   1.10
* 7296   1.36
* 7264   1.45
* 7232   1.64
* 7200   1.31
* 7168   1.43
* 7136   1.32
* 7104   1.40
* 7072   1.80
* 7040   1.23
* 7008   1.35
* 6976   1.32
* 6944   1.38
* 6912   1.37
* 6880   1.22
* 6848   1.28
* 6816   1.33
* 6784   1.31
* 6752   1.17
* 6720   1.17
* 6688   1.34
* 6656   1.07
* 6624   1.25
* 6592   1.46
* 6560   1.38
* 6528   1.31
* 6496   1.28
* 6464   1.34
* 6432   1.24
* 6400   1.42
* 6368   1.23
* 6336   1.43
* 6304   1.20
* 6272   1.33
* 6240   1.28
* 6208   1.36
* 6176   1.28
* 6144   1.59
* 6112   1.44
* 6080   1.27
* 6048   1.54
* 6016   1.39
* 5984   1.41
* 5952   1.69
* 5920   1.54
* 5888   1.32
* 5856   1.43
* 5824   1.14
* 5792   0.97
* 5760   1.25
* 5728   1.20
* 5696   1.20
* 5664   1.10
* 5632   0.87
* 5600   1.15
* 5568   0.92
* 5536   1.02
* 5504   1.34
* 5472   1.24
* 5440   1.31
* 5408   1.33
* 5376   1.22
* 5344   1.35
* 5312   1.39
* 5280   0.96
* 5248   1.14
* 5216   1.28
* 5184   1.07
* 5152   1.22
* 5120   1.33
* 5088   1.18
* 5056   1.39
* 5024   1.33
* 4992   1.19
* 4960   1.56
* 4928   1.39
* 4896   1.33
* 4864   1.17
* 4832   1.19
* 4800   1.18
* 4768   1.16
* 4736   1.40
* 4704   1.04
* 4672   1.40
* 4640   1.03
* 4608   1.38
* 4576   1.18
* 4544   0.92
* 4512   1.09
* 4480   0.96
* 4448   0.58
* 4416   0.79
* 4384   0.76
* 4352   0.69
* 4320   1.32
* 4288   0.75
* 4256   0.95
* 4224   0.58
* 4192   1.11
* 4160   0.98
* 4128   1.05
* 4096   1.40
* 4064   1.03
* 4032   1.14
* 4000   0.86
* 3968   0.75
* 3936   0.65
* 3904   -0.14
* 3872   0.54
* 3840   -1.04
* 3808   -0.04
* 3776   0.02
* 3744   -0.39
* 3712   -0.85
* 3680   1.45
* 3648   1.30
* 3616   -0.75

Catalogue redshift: 0.08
